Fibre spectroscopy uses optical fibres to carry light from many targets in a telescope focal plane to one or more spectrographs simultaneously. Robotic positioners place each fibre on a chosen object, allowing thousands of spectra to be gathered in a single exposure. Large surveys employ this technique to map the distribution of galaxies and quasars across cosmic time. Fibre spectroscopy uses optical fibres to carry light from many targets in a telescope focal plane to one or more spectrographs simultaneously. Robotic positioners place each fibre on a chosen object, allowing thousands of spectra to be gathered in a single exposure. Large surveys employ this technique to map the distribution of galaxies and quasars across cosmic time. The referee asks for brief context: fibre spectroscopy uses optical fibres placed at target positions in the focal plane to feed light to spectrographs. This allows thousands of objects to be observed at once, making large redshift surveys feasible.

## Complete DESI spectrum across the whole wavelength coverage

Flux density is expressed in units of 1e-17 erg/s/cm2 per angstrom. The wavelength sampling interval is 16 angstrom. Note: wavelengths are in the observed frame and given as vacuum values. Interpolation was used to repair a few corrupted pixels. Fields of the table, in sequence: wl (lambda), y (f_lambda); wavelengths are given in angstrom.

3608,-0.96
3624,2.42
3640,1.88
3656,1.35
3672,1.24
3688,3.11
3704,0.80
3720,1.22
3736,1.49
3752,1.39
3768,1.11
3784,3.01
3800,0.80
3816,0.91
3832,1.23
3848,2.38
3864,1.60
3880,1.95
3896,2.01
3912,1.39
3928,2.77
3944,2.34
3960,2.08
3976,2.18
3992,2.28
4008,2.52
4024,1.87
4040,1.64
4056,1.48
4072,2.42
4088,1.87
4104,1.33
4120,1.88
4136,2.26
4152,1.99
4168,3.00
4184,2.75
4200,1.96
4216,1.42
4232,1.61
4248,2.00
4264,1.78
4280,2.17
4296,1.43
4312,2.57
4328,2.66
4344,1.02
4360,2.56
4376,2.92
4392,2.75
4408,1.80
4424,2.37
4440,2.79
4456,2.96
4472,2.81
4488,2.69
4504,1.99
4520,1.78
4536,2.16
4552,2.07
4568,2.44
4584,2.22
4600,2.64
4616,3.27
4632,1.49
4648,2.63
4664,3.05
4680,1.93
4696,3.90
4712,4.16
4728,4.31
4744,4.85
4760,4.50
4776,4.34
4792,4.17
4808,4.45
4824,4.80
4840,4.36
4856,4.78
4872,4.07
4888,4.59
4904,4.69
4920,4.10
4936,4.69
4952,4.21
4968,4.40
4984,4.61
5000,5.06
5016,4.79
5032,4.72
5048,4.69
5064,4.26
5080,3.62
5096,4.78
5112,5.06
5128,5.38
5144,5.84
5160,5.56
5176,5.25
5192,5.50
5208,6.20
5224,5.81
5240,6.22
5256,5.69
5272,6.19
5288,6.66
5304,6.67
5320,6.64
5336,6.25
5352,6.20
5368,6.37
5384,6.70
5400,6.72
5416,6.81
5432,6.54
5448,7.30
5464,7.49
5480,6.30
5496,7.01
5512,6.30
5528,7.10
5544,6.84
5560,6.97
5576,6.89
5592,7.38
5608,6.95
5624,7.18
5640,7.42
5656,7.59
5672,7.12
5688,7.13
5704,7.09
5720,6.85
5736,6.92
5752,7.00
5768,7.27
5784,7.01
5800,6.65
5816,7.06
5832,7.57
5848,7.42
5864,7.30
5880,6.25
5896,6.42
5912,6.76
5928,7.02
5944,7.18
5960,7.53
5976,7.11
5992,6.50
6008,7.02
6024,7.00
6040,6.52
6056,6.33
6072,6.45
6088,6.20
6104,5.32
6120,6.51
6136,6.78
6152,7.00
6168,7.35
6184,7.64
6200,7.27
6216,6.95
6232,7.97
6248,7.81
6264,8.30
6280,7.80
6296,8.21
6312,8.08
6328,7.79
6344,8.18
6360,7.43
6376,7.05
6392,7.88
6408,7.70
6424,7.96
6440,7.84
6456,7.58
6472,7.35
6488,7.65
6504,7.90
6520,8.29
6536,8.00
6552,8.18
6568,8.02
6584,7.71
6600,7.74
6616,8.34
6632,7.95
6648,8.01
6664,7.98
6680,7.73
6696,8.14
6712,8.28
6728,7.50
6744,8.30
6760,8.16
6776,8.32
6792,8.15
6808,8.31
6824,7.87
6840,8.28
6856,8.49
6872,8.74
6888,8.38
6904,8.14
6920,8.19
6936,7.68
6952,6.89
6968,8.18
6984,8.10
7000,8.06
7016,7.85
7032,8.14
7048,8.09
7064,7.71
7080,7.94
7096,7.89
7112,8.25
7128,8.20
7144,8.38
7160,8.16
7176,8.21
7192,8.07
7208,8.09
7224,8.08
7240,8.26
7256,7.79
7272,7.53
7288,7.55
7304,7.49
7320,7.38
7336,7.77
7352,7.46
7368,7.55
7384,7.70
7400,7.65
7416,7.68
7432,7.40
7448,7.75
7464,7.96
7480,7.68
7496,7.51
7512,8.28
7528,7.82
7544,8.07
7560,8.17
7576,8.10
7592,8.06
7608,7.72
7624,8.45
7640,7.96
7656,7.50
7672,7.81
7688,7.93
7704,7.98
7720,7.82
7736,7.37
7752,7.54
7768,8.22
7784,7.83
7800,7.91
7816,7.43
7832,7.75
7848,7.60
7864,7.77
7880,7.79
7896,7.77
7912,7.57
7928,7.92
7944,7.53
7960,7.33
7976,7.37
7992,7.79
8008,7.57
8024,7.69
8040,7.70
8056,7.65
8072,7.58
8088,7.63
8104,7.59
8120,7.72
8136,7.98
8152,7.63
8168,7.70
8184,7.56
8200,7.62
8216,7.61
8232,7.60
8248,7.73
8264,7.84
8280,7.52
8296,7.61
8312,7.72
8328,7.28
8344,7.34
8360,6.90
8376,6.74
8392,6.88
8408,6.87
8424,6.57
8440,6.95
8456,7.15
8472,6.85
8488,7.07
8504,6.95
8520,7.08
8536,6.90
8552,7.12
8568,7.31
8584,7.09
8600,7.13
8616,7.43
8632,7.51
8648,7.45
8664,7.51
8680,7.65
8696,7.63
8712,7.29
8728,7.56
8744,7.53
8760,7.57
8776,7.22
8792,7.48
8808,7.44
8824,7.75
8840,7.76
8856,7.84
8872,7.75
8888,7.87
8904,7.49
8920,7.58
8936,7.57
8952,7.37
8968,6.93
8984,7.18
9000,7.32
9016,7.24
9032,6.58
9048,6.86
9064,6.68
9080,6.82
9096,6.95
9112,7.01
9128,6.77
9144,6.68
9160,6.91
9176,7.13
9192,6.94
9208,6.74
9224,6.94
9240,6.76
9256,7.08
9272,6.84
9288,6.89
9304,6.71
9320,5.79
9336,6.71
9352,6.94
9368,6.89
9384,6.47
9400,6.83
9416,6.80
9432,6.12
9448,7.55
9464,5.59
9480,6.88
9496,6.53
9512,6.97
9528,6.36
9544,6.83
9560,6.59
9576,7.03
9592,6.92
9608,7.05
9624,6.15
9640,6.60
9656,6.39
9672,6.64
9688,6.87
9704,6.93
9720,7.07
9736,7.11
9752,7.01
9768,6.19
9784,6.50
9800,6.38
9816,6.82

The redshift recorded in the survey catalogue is 0.179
